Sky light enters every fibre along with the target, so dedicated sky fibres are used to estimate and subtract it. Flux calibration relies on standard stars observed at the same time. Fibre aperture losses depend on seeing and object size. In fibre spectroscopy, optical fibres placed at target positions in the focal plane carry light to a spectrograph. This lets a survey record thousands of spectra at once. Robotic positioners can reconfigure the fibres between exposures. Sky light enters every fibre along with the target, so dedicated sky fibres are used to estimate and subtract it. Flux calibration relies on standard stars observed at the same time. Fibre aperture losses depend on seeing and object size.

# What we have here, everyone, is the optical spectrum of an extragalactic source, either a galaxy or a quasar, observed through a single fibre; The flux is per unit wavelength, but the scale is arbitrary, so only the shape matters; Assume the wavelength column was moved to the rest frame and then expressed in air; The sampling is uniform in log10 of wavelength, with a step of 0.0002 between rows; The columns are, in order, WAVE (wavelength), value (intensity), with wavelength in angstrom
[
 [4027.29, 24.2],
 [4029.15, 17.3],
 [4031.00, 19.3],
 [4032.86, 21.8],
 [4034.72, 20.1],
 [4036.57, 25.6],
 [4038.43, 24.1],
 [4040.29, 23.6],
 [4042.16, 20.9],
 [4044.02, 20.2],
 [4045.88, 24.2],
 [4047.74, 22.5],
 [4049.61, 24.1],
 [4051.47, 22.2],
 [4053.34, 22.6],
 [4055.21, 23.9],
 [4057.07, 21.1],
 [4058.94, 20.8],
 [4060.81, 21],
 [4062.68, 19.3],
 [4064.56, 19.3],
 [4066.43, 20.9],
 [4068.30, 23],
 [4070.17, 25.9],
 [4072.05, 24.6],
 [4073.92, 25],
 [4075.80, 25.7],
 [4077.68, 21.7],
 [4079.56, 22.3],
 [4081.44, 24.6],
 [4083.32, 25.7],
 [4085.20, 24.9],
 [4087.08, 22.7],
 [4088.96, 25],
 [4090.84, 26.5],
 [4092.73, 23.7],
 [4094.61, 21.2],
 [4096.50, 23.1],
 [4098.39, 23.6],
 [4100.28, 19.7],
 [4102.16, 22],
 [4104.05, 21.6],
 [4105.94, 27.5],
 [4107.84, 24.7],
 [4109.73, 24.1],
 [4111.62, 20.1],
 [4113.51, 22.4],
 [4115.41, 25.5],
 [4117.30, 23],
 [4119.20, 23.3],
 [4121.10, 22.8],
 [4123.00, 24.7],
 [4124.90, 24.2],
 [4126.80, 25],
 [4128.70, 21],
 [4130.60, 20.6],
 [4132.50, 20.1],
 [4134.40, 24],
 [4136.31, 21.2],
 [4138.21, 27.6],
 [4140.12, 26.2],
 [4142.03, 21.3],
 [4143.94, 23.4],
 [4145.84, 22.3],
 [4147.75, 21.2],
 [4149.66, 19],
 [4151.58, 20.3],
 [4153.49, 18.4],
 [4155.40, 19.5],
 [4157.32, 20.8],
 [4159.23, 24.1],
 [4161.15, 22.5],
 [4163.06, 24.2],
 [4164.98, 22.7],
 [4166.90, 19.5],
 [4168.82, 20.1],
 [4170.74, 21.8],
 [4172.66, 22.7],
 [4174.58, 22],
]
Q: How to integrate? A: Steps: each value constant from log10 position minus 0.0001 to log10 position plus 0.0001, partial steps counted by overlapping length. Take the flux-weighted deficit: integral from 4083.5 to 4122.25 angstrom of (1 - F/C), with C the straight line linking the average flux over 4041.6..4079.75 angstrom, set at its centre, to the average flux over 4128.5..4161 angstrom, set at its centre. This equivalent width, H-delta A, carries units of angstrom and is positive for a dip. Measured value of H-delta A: -2.2 angstrom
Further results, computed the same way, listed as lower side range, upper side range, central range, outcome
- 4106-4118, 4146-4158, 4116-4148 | -2.0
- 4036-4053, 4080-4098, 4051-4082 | 1.3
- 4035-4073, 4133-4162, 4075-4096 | -1.5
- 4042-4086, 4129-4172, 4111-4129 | -0.9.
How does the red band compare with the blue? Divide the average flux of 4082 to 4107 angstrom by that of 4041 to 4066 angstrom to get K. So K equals 1.09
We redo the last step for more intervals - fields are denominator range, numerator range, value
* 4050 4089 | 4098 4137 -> 1.00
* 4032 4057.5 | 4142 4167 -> 0.95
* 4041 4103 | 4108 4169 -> 0.98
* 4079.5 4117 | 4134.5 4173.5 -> 0.93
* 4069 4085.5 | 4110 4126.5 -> 0.96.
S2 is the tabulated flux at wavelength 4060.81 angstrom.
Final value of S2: 21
